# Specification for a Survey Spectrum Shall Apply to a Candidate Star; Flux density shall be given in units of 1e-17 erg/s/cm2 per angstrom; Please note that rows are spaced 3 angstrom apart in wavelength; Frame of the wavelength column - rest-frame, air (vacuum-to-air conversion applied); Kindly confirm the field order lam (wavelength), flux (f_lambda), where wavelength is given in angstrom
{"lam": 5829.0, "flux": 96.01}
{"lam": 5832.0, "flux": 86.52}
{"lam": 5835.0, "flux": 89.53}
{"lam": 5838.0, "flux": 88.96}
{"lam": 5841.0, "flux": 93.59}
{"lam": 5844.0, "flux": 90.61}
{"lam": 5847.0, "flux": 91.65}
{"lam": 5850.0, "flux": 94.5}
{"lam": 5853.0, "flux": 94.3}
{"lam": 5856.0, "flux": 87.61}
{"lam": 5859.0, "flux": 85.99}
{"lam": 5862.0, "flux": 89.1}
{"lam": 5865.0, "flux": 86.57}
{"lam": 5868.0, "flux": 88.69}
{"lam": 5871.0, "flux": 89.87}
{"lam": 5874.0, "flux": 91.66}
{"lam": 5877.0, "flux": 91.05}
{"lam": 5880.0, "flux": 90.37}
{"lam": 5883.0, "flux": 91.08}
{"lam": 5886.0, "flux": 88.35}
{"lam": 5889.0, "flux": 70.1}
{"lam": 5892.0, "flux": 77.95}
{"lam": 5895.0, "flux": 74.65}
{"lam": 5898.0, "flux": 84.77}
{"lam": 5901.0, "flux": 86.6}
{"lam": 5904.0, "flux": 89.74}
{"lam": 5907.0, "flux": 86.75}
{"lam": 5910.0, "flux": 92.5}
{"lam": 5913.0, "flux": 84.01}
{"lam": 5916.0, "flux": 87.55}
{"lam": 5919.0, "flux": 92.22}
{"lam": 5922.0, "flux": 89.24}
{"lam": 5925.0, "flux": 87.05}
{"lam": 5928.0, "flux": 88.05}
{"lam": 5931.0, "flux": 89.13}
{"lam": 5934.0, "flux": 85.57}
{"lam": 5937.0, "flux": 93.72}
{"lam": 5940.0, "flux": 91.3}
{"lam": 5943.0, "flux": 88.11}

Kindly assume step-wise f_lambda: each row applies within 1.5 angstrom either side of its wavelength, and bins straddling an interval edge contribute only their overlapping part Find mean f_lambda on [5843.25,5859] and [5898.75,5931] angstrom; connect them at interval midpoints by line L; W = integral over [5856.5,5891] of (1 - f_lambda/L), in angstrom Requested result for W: 1.1 angstrom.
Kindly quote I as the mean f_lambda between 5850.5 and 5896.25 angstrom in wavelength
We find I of 86.7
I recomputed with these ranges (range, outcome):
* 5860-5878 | 89.3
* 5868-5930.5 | 86.8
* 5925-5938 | 88.7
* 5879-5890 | 85.4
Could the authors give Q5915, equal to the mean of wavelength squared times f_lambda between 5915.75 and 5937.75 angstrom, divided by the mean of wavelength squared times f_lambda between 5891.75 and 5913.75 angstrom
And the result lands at 1.1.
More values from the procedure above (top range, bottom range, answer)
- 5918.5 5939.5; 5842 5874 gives 1.02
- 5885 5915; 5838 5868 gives 0.94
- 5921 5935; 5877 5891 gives 1.04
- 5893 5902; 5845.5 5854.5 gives 0.89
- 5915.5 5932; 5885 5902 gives 1.12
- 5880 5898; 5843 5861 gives 0.91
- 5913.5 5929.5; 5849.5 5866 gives 1.01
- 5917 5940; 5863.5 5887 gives 1.01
